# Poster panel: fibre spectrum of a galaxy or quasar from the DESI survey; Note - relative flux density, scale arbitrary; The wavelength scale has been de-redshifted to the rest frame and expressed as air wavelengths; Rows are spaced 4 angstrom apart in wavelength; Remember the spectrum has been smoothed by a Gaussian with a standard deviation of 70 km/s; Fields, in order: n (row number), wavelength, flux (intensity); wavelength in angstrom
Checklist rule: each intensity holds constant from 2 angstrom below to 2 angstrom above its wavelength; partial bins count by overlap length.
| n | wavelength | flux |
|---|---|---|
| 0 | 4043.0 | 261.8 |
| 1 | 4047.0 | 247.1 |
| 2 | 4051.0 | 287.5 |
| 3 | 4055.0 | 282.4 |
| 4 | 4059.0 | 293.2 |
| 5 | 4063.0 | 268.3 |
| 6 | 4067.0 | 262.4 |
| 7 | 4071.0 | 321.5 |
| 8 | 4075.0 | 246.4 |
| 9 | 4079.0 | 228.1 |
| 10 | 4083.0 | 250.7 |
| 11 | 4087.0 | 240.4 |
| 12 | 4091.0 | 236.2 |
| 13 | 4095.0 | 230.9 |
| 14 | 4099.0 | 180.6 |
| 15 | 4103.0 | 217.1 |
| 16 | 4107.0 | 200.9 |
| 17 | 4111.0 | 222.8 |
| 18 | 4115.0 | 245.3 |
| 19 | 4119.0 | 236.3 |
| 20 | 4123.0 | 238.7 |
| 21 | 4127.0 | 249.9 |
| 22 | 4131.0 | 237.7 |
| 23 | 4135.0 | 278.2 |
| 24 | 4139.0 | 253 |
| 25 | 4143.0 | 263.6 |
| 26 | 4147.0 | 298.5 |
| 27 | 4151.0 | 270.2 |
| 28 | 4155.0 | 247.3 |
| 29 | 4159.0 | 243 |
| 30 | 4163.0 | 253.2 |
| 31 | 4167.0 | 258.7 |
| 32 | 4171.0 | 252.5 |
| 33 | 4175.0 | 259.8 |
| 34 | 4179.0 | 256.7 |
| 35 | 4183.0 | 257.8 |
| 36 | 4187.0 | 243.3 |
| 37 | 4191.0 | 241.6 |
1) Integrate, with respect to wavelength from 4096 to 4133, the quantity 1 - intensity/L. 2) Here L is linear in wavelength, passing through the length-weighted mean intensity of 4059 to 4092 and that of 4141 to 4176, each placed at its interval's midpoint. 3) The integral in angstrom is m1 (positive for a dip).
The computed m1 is 4.9 angstrom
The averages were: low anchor 260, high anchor 261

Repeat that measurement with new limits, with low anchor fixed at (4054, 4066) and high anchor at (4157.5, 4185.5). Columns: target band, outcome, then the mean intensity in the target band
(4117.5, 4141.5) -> 1.3 angstrom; 250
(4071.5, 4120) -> 7.3 angstrom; 231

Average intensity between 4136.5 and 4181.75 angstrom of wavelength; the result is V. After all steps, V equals 260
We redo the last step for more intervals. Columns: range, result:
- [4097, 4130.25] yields 224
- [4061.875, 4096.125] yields 254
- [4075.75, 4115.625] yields 225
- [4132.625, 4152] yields 272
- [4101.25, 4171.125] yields 248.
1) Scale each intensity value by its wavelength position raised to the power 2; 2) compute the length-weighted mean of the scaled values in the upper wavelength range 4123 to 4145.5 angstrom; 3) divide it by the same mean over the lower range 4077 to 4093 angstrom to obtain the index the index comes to 1.1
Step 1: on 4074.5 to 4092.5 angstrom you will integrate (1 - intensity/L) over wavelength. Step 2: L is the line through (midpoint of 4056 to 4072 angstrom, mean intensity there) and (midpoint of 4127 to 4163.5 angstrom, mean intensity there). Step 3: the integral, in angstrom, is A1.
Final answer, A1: 2.5 angstrom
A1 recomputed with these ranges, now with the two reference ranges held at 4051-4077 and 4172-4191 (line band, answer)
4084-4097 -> 1.7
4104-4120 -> 2.6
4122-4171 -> 0.6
